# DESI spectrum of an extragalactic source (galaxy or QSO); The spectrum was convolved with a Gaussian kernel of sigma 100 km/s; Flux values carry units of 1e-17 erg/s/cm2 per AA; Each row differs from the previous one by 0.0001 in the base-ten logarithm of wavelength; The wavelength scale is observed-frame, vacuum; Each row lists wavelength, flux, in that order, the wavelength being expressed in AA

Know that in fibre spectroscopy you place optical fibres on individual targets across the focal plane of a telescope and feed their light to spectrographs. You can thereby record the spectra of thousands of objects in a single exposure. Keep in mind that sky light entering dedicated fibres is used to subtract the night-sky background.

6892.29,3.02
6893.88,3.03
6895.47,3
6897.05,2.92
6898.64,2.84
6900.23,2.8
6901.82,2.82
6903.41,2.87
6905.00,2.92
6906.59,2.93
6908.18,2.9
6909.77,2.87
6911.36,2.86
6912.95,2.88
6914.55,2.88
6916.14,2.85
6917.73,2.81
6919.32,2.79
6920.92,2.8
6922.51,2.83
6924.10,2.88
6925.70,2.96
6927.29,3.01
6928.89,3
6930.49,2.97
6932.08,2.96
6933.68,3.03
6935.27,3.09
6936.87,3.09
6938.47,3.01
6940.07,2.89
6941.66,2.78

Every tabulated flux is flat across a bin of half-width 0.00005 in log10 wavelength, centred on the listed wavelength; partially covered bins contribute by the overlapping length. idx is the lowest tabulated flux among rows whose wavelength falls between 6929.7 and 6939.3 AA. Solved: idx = 2.96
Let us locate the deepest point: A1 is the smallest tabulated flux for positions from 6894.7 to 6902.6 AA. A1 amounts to 2.8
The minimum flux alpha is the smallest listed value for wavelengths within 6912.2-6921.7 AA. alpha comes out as 2.79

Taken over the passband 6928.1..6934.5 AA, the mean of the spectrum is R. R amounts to 2.99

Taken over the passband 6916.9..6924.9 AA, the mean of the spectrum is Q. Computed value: 2.82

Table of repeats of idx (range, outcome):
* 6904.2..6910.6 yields 2.87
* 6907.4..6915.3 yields 2.86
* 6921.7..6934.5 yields 2.83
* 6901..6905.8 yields 2.82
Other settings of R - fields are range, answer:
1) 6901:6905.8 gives 2.87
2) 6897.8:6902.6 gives 2.82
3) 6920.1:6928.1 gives 2.89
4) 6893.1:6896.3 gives 3.02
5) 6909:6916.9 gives 2.87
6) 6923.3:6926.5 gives 2.92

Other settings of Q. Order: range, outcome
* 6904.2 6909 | 2.92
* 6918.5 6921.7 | 2.79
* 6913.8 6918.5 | 2.85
